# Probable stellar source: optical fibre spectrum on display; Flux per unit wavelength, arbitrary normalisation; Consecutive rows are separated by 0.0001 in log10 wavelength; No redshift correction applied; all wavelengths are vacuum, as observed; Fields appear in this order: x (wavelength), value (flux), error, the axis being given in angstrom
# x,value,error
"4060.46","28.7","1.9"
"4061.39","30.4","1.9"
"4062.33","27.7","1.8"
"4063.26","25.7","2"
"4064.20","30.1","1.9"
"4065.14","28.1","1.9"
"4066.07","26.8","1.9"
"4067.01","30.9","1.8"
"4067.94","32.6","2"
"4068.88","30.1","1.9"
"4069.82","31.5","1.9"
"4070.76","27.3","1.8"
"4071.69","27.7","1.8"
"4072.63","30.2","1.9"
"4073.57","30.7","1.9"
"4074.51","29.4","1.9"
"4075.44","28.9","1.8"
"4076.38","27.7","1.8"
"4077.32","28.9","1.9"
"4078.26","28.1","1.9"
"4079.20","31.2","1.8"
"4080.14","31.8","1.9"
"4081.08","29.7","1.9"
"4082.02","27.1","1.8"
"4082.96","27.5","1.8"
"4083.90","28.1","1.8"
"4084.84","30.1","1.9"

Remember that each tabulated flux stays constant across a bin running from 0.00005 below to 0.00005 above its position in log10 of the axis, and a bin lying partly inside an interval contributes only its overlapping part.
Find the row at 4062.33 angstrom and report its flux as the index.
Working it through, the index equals 27.7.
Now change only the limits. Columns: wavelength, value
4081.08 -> 29.7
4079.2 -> 31.2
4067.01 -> 30.9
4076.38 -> 27.7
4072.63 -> 30.2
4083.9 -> 28.1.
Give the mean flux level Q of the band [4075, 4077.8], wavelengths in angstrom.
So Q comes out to 28.5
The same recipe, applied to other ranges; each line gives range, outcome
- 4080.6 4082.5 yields 28.4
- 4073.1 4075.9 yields 29.7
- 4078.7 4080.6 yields 31.4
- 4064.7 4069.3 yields 29.7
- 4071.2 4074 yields 29.5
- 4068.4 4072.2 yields 29.1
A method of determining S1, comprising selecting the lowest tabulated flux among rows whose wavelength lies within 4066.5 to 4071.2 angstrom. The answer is 27.3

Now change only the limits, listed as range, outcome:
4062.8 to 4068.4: 25.7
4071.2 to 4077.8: 27.7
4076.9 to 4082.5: 27.1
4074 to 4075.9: 28.9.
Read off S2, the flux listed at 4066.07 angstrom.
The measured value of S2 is 26.8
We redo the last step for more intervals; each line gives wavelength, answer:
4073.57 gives 30.7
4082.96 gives 27.5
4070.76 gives 27.3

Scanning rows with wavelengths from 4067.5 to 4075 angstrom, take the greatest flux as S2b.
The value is 32.6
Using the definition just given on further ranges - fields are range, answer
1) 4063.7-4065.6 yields 30.1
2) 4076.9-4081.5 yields 31.8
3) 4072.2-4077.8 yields 30.7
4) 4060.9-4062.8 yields 30.4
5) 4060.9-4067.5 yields 30.9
